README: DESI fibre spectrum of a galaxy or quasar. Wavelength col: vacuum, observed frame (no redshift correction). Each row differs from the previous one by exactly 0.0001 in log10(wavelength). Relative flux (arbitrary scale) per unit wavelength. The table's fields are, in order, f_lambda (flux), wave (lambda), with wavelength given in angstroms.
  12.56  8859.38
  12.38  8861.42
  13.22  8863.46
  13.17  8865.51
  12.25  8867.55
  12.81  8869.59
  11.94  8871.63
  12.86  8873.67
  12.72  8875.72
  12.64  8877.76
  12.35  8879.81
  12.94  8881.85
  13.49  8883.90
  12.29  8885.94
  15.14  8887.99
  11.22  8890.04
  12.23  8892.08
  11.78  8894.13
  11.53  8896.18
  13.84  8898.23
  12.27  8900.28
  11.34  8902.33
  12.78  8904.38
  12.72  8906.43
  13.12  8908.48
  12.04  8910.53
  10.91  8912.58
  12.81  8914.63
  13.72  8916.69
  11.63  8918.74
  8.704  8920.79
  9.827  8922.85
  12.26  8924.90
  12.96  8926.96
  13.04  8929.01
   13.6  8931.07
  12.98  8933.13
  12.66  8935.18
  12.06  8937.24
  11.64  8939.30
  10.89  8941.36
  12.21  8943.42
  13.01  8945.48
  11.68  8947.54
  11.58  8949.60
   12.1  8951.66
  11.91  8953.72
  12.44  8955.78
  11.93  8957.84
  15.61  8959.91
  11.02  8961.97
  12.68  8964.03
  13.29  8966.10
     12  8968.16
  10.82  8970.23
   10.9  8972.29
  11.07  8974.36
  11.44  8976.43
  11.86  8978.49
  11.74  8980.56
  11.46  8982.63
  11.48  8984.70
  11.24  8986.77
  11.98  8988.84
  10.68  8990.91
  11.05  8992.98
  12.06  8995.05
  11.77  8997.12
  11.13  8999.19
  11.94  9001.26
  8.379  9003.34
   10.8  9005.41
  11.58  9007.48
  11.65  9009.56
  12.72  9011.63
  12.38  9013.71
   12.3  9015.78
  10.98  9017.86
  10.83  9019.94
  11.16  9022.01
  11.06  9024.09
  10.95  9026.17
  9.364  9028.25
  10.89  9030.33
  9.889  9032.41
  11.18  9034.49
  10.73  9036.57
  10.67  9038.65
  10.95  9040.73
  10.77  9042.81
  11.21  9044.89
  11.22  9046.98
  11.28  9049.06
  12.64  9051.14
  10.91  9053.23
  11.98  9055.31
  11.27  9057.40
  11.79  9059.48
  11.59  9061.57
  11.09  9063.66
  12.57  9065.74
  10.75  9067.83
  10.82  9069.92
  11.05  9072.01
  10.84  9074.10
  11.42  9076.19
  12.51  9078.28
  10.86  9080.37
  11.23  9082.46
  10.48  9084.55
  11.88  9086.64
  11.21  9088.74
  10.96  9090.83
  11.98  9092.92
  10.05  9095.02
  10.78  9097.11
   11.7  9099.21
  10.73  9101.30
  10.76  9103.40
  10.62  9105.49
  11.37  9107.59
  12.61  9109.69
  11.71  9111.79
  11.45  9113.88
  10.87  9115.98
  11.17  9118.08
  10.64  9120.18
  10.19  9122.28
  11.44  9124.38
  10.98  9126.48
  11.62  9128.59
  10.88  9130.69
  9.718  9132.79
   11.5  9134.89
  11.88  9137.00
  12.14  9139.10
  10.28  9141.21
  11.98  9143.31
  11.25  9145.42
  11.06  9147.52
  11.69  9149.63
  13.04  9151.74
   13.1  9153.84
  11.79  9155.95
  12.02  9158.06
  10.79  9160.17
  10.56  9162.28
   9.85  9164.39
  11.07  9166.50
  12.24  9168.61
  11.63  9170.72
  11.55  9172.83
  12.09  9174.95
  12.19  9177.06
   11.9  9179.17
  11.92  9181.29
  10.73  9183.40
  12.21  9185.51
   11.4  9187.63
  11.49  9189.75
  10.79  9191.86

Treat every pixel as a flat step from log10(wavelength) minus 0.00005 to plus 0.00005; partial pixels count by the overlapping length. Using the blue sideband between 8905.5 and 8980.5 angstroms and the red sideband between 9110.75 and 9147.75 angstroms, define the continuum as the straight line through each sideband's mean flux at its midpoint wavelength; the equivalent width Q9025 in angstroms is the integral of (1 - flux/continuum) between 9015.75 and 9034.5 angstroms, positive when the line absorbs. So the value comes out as 1.46 angstroms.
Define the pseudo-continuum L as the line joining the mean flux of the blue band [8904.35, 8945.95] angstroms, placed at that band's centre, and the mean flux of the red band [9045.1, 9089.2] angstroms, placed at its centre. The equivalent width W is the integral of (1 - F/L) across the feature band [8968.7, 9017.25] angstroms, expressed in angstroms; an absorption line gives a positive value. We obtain 1.5 angstroms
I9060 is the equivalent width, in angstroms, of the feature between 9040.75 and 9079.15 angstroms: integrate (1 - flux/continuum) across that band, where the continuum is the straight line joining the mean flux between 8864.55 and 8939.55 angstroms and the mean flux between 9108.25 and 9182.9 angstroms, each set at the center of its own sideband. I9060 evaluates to 1.2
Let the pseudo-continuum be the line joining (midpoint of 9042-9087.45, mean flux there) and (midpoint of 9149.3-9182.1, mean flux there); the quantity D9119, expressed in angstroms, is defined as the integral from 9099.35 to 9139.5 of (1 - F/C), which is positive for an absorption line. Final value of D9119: 1.3 angstroms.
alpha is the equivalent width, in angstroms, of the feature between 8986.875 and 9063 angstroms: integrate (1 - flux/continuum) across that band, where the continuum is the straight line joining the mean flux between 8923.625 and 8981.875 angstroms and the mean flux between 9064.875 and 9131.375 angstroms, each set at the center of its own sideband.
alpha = 3.1 angstroms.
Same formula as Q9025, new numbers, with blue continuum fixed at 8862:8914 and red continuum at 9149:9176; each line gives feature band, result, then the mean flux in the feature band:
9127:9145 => 0.75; 11.2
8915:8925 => 0.97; 11.2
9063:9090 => 1.45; 11.3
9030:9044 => 1.55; 10.7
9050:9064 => 0.42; 11.6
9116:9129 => 0.89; 11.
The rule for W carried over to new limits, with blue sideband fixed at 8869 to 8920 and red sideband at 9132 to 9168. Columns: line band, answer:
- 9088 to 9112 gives 0.91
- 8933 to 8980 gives 0.71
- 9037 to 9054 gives 0.96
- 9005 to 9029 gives 1.27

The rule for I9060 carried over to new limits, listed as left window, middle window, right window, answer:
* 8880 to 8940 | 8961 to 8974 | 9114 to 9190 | 0.39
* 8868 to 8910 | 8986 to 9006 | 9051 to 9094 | 1.32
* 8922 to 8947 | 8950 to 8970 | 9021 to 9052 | -0.88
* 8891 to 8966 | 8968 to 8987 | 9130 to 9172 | 1.05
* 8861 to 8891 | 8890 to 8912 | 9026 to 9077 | 0.44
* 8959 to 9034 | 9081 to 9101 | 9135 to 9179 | 0.73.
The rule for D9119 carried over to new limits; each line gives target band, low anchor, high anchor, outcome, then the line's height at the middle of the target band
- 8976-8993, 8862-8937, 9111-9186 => 0.9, 12.1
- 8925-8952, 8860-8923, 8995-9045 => -1.0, 11.9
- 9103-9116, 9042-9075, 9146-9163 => 0.2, 11.6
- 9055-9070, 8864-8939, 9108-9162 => 0.3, 11.7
